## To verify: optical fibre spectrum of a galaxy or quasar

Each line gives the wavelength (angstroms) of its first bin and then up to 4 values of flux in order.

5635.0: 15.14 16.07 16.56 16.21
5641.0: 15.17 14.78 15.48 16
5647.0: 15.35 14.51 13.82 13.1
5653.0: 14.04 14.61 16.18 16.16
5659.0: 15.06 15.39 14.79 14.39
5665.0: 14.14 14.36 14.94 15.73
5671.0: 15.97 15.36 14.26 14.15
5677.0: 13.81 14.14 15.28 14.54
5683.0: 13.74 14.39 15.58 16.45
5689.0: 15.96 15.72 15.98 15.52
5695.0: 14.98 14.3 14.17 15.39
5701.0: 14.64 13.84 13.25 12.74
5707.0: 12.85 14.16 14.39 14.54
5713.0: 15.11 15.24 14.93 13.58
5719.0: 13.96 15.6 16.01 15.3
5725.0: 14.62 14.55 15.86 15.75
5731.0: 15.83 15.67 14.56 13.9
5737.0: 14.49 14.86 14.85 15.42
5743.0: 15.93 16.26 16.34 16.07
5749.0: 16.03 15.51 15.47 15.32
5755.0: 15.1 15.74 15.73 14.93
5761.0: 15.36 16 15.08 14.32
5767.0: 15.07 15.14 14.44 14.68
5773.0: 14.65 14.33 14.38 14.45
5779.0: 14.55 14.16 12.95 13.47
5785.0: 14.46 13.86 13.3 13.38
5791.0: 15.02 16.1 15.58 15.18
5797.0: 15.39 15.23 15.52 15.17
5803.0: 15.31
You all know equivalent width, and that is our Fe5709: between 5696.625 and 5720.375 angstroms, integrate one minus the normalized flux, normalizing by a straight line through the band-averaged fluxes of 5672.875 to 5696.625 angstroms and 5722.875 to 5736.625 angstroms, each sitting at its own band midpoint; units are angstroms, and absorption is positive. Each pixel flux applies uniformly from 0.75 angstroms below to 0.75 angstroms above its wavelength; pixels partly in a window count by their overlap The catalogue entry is 1.3 angstroms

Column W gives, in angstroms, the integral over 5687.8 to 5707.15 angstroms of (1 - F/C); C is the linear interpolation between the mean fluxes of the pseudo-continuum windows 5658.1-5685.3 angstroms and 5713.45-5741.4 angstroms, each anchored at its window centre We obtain 0.2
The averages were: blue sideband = 14.7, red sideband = 15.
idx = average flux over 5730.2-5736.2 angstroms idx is 15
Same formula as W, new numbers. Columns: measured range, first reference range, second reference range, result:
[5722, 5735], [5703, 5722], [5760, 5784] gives -0.8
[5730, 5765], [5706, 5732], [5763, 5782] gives -1.7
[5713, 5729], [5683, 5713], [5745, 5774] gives -0.1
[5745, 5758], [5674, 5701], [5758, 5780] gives -0.7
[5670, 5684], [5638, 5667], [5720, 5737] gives 0.4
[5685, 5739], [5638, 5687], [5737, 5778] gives 0.8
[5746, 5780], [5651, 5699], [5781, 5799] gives -1.3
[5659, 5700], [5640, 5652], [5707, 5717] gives -0.7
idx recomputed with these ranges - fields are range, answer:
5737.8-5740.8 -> 14.9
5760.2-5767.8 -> 15.2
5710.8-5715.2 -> 15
